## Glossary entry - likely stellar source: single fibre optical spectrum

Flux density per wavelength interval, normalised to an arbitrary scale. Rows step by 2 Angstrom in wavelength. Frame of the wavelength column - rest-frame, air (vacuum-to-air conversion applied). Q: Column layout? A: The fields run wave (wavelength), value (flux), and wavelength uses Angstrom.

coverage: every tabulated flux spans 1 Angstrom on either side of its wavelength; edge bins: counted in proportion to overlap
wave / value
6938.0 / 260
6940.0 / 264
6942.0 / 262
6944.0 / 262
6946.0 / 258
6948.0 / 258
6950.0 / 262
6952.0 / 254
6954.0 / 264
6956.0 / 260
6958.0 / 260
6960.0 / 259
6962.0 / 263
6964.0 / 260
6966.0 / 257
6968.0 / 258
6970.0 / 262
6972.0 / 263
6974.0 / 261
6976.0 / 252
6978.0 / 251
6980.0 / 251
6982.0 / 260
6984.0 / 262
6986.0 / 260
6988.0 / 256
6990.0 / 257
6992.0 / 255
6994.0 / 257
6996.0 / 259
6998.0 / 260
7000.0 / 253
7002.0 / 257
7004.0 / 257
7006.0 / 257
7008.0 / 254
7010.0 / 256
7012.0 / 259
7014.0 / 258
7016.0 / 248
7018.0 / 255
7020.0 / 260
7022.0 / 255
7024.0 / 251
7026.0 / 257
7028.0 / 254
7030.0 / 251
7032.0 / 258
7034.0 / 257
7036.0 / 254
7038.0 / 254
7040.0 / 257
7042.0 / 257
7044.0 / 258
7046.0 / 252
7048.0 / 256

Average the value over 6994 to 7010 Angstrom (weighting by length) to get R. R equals 257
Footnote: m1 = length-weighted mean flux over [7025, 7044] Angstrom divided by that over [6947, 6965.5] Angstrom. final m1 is 0.98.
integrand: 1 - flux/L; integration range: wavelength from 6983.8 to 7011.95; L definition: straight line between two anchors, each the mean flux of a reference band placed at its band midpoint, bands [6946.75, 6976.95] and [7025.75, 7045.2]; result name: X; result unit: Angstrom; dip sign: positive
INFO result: 0.06 Angstrom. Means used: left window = 260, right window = 256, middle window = 257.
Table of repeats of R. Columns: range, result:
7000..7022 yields 256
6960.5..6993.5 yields 258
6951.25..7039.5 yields 257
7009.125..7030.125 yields 255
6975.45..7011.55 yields 256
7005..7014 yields 257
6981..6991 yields 259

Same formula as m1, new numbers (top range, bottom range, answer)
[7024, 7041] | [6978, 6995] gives 0.99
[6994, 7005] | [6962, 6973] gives 0.99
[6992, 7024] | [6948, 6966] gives 0.99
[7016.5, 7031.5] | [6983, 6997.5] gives 0.99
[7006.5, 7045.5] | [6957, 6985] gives 0.99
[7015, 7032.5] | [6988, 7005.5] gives 0.99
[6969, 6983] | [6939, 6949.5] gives 0.99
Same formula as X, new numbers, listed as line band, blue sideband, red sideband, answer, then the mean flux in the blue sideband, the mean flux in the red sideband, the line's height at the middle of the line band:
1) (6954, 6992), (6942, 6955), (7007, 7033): -0.04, 260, 255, 258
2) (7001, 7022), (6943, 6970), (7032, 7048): 0.09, 260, 256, 257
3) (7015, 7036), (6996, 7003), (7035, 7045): 0.15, 257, 256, 256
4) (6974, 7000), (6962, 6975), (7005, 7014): 0.20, 260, 257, 259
